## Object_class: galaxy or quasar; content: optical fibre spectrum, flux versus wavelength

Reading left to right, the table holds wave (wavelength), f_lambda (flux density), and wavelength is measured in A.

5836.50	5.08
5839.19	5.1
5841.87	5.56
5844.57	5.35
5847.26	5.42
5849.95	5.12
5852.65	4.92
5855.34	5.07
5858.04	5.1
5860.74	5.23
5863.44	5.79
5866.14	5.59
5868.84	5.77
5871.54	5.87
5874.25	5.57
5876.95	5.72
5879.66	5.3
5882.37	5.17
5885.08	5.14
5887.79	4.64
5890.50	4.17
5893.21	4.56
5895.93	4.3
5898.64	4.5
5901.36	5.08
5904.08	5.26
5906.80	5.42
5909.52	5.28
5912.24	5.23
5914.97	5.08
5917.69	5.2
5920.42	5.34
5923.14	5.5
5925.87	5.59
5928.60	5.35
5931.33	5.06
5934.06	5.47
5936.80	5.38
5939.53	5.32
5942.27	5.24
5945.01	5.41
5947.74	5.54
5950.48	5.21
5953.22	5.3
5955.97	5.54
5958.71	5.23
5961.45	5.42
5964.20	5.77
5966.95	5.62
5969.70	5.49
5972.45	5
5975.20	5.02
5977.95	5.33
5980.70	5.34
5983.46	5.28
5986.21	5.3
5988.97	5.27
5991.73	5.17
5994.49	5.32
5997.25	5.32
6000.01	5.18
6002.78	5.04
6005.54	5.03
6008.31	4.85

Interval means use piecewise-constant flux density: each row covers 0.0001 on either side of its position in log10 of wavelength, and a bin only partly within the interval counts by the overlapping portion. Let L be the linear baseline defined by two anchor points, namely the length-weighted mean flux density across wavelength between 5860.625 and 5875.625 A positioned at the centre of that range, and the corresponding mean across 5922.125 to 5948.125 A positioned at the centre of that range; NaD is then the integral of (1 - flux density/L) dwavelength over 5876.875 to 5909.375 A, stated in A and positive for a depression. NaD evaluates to 3.8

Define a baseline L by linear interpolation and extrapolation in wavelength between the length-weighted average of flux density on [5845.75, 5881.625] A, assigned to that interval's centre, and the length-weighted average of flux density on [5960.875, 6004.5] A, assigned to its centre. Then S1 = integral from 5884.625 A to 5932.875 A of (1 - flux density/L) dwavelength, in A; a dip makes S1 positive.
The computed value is 2.99 A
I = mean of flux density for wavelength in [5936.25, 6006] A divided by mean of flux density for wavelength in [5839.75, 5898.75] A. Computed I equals 1.0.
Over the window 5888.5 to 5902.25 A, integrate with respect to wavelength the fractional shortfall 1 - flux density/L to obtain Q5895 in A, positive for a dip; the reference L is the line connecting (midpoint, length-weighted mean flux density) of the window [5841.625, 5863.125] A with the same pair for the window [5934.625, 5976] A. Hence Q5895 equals 2.0 A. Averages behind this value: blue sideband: 5.23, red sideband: 5.37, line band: 4.51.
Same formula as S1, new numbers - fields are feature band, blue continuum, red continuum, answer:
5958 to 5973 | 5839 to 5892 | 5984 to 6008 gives -0.7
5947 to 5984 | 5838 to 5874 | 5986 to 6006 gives -0.8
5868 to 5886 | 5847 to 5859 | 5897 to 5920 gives -1.4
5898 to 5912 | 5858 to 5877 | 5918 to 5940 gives 0.8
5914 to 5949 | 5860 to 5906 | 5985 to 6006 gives -1.1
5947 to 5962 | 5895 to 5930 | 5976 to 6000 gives -0.4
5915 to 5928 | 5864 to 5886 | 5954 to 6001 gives 0.2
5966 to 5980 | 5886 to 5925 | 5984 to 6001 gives -0.2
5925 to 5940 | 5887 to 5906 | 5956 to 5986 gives -1.1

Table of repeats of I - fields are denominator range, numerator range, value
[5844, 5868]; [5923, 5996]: 1.01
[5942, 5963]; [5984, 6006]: 0.97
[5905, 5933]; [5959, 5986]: 1.01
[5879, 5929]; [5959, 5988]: 1.06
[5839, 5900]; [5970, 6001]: 1.01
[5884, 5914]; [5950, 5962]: 1.10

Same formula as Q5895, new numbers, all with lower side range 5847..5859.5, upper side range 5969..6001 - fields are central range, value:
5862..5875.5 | -1.6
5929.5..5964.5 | -1.1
